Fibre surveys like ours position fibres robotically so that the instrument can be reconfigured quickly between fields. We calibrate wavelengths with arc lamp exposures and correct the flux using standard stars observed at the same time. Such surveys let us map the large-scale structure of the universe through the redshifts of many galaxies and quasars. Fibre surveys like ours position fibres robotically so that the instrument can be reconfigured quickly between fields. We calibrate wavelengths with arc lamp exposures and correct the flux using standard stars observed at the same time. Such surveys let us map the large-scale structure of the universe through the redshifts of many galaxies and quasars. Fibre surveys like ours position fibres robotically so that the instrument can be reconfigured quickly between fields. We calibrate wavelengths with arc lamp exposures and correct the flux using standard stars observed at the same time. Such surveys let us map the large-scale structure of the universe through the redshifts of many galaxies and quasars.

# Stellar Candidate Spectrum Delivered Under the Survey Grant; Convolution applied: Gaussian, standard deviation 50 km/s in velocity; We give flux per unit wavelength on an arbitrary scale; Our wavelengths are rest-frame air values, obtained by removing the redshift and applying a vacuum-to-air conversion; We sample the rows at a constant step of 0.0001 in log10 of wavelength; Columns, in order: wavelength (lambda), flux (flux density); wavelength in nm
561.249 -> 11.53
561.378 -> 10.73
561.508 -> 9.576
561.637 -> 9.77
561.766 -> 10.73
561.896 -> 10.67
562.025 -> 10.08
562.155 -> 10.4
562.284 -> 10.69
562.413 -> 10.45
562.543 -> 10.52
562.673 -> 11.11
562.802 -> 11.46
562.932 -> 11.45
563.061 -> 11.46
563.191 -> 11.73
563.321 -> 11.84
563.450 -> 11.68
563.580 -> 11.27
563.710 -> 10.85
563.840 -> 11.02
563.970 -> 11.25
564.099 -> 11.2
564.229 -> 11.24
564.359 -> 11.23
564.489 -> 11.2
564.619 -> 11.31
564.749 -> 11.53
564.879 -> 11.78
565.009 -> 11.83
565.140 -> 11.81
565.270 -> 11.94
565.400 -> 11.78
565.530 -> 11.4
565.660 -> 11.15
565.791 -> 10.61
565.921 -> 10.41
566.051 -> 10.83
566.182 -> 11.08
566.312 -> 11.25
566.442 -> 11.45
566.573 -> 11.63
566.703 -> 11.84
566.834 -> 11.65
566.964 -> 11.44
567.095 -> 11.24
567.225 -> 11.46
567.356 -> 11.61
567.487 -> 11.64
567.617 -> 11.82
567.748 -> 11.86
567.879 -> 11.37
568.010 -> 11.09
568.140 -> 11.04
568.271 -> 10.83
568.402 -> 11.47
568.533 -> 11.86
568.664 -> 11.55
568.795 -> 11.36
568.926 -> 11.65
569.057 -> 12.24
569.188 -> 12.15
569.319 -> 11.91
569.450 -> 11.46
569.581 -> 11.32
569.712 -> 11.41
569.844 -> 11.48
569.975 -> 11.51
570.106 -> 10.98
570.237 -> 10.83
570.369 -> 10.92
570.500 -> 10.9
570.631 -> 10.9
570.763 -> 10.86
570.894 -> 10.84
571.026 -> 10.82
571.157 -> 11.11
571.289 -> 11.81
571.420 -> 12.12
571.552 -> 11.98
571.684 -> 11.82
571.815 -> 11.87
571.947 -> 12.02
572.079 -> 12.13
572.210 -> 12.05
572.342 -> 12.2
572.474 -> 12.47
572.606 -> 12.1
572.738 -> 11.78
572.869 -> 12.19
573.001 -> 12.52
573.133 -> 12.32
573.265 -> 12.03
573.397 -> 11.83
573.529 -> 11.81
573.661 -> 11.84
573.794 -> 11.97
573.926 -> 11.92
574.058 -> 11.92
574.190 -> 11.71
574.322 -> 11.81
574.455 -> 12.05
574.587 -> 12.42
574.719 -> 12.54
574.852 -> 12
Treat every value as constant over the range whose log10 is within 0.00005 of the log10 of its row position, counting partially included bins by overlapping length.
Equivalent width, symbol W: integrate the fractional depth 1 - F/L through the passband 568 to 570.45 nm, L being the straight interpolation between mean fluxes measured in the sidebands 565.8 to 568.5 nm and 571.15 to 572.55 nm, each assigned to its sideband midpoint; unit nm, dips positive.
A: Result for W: 0.04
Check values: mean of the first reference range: 11.3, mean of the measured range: 11.4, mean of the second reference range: 12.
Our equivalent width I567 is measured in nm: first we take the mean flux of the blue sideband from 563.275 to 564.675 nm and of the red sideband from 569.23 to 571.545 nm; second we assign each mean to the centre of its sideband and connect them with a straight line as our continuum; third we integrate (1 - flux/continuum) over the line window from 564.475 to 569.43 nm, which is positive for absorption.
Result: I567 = -0.09 nm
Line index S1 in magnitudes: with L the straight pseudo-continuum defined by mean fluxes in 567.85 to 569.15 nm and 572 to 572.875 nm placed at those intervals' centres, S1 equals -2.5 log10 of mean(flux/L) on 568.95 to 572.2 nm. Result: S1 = 0.03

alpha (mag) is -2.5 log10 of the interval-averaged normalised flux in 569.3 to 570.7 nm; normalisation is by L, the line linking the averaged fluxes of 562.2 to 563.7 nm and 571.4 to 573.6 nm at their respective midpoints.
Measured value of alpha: 0.06 mag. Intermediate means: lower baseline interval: 11.2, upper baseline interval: 12.1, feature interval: 11.2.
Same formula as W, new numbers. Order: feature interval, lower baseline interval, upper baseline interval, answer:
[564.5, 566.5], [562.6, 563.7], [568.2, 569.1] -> 0.03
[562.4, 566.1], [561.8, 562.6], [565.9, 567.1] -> -0.15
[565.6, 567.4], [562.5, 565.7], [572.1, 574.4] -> 0.05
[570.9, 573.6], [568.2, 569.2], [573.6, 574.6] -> -0.03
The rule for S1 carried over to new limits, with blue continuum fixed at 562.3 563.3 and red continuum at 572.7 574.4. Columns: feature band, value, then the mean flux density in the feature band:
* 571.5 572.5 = -0.02 mag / 12.1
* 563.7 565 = 0.00 mag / 11.3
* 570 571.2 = 0.08 mag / 10.9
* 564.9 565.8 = -0.02 mag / 11.6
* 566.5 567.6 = -0.01 mag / 11.6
